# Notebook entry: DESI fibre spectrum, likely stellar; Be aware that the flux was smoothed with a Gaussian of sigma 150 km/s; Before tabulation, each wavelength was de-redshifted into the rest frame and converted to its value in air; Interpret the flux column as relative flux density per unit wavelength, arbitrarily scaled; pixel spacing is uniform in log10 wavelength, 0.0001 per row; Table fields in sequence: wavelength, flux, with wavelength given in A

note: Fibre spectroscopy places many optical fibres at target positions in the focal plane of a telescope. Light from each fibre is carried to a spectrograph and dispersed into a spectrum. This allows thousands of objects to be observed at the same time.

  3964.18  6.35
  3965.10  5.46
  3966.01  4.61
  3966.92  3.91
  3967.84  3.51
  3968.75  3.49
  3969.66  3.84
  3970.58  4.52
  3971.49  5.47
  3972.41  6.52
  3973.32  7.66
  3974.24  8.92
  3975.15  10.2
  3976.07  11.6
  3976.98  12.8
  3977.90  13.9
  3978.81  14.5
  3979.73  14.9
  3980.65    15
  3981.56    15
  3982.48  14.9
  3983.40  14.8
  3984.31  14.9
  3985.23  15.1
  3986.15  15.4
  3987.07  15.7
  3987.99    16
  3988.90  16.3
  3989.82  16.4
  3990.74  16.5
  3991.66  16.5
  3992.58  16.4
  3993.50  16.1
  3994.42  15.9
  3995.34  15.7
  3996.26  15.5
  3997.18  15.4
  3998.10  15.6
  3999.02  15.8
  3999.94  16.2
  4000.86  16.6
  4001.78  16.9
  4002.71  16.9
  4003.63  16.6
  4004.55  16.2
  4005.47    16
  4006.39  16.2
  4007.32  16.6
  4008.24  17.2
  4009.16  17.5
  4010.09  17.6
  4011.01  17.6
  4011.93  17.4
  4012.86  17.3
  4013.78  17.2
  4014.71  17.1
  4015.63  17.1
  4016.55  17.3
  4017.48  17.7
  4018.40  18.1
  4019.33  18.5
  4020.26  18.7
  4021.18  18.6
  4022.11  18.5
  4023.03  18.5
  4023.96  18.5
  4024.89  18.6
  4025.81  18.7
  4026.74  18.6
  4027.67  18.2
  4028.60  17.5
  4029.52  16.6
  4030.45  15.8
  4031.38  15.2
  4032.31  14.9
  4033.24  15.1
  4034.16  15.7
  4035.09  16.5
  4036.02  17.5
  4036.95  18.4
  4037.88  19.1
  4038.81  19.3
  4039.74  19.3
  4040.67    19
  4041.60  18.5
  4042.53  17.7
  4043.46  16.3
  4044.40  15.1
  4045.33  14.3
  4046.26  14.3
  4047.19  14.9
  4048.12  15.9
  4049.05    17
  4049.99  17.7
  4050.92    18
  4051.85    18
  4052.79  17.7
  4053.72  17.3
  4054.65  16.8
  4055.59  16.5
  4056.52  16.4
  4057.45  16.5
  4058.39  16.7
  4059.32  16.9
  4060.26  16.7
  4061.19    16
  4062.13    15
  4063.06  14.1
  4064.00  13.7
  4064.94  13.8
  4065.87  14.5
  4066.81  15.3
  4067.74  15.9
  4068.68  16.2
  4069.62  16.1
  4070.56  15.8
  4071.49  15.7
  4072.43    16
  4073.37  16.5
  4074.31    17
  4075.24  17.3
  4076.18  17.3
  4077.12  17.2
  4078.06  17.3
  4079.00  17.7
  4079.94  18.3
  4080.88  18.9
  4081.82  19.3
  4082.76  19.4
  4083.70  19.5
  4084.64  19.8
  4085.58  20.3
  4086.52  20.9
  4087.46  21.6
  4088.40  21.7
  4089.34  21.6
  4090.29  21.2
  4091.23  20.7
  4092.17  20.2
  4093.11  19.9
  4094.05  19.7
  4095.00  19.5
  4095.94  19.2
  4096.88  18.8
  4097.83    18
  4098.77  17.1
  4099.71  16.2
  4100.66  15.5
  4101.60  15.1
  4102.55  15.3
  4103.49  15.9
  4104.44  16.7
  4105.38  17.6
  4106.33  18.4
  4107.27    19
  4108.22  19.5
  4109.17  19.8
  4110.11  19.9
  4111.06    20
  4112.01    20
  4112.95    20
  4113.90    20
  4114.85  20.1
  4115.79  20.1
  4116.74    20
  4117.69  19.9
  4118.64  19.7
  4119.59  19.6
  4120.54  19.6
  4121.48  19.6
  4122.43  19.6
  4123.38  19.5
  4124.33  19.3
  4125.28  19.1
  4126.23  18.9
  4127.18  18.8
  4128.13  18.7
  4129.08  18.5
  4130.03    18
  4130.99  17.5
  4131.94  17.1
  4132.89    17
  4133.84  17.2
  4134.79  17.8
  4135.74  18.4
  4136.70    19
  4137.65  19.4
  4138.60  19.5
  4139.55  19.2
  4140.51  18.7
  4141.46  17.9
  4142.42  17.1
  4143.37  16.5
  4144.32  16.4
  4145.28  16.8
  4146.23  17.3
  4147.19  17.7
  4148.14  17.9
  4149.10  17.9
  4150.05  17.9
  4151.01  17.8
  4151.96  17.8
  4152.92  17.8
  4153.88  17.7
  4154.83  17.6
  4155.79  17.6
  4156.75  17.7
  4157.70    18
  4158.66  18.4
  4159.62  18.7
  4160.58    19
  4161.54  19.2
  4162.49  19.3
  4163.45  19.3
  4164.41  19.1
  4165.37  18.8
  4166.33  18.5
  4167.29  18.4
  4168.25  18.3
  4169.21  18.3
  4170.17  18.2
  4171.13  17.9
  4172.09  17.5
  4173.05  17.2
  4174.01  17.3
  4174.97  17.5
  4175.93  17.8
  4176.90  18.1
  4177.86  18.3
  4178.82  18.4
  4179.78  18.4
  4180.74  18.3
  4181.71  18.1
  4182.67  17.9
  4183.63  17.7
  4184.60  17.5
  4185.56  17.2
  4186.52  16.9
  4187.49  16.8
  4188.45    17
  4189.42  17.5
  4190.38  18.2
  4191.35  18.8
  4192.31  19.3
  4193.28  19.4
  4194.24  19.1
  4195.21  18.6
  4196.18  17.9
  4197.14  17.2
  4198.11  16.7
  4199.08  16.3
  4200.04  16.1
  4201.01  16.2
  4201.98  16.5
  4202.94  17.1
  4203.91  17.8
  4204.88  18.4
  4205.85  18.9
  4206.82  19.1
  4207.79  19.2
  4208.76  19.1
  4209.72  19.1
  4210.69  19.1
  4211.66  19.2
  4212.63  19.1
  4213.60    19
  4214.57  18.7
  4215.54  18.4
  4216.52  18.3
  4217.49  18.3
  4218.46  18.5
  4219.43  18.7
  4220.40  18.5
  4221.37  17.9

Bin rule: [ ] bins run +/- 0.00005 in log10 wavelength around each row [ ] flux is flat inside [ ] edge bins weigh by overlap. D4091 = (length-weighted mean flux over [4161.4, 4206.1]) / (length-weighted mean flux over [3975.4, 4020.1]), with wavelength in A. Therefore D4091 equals 1.11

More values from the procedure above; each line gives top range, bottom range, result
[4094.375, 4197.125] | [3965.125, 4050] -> 1.20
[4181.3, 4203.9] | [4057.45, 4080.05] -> 1.09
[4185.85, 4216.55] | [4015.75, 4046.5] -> 1.04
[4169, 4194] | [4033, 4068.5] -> 1.08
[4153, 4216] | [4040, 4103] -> 1.04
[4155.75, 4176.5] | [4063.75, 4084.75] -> 1.08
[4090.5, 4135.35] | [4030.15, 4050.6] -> 1.12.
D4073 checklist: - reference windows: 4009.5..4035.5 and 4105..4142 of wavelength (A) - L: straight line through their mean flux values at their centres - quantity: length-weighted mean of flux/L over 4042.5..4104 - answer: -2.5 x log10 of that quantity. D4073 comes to 0.06 mag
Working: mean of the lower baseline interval 17.4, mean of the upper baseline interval 19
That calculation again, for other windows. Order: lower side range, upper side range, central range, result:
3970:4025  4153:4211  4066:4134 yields -0.10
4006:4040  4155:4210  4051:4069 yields 0.10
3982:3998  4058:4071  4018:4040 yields -0.14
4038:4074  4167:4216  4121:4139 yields -0.08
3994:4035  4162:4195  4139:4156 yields 0.02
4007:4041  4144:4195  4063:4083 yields 0.08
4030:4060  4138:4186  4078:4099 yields -0.14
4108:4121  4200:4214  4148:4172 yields 0.05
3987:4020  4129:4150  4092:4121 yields -0.07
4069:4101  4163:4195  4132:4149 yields 0.03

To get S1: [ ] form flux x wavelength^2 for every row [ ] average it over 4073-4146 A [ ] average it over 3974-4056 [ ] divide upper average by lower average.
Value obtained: 1.19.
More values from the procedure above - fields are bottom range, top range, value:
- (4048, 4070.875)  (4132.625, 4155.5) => 1.15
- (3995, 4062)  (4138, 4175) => 1.13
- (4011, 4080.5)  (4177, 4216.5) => 1.15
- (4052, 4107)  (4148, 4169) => 1.08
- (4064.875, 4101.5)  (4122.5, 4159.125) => 1.02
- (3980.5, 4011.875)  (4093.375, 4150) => 1.22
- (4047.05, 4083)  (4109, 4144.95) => 1.17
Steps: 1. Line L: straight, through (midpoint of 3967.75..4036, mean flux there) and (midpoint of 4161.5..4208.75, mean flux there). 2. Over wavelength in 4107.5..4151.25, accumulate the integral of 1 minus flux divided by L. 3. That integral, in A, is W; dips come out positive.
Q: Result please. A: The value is -4.0 A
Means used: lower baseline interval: 15.2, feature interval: 18.7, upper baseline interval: 18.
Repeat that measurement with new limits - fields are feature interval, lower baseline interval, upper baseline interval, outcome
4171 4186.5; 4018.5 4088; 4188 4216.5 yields 0.2 A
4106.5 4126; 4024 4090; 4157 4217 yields -2.3 A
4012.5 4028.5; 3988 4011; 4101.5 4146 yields -1.3 A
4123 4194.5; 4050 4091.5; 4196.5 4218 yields -1.0 A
